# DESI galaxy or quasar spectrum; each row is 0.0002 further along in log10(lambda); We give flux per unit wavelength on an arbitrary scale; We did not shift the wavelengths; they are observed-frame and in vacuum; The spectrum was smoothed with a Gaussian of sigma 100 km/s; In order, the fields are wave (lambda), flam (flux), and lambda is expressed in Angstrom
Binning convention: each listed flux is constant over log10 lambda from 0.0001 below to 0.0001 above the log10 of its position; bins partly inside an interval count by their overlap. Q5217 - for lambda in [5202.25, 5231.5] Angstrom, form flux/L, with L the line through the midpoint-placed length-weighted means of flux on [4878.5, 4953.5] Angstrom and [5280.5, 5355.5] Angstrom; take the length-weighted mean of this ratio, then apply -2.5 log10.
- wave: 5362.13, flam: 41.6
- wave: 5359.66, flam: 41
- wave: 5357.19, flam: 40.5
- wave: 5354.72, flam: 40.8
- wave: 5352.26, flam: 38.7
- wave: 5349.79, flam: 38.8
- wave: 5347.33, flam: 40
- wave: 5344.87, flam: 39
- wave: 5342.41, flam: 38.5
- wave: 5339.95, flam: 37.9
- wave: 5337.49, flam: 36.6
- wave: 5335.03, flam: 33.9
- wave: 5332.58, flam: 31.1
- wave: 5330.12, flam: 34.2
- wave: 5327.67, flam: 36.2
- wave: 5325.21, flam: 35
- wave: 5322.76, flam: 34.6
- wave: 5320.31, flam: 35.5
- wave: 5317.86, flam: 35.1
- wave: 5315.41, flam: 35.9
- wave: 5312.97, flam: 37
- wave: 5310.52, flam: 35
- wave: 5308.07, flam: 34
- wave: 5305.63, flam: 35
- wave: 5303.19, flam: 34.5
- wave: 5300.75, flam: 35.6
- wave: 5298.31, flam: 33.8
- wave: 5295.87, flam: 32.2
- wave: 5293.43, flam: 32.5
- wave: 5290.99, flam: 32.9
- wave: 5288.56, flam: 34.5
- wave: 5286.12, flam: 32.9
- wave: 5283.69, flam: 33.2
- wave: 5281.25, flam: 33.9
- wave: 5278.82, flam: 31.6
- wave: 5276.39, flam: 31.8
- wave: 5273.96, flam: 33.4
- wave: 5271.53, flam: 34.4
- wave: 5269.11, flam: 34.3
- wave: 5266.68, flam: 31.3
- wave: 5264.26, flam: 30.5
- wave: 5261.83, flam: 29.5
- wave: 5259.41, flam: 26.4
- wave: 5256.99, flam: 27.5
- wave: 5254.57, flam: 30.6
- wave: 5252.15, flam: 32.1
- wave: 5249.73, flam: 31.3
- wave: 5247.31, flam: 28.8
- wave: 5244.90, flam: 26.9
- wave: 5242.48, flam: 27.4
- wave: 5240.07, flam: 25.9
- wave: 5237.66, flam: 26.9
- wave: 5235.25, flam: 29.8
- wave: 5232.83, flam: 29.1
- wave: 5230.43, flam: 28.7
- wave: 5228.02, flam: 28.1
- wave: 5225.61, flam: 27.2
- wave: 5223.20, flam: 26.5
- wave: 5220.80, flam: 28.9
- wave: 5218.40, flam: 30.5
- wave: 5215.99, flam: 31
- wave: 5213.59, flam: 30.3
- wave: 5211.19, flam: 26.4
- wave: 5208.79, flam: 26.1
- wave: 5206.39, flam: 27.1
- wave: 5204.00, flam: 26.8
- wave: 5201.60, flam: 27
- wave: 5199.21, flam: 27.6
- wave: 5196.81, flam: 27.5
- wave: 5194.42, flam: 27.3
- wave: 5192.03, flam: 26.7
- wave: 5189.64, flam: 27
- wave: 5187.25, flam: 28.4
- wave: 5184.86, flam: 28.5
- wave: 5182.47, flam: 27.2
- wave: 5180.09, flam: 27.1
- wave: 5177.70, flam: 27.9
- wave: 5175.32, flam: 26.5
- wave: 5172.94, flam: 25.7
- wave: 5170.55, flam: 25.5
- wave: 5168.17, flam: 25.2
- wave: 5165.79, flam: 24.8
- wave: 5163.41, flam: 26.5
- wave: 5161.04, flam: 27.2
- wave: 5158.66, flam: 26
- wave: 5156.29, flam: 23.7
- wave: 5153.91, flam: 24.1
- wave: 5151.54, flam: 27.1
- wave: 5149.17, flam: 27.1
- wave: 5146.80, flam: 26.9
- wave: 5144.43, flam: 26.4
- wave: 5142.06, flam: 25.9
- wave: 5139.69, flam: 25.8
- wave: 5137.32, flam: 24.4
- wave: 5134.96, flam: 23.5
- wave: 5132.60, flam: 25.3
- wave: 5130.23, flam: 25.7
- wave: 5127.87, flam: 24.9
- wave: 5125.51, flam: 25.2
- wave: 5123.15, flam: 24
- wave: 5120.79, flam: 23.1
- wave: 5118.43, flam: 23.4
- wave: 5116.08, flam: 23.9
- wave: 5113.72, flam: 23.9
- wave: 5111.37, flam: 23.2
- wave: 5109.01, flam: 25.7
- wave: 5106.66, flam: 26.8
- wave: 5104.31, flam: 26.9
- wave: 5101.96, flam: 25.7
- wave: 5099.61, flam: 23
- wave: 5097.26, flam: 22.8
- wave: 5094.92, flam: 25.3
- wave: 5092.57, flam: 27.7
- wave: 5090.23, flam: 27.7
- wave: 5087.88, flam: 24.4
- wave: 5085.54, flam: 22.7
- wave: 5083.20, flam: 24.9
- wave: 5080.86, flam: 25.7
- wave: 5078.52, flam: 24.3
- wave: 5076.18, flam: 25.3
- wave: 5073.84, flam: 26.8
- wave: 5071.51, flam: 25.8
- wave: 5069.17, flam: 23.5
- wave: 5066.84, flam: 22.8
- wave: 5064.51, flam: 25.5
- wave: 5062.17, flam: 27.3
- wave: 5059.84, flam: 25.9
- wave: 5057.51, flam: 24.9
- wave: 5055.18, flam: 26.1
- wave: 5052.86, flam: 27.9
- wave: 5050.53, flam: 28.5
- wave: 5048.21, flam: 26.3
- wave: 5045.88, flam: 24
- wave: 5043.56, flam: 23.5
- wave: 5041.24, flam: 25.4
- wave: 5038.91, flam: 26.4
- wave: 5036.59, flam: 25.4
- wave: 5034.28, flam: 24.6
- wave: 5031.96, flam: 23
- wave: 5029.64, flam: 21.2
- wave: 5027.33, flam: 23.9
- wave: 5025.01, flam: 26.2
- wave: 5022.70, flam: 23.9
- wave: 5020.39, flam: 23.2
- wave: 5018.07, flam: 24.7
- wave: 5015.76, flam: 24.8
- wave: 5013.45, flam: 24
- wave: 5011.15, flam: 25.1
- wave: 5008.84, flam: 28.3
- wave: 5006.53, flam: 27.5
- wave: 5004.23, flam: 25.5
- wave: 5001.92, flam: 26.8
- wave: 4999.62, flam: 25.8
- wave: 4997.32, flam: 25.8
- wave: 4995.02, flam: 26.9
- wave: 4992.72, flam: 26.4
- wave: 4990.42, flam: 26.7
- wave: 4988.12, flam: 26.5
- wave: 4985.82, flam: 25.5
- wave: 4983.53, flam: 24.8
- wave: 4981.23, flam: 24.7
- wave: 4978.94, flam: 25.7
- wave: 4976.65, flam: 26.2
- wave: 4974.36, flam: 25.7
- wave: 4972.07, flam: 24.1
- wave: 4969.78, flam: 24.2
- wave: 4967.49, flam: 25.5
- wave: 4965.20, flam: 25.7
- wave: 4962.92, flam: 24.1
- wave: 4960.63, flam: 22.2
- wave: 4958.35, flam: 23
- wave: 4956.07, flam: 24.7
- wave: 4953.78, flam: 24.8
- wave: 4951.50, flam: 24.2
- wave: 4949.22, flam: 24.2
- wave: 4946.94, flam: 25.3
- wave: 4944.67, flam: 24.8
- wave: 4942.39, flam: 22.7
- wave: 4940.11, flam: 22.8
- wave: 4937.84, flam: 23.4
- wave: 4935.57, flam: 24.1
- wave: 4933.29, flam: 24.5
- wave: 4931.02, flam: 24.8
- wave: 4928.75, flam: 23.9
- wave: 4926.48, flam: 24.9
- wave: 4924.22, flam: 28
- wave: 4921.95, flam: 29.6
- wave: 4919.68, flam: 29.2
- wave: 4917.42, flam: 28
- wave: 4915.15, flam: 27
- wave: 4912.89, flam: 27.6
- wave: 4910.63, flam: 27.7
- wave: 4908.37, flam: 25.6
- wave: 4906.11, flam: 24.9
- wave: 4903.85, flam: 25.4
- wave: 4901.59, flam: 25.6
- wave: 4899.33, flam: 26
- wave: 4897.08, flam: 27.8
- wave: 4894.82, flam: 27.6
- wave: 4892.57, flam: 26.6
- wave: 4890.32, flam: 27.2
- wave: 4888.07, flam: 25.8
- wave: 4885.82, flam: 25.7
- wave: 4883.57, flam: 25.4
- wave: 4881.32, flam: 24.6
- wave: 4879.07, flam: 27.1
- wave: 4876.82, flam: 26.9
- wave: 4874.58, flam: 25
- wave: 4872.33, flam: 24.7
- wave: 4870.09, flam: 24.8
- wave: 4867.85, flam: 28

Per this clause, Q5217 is 0.17 mag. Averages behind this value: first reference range 25.8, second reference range 35.4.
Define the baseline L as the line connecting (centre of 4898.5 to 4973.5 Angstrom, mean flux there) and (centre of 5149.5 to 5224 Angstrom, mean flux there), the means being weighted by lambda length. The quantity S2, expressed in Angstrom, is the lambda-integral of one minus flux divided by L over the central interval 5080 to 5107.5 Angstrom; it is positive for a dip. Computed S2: 1.1 Angstrom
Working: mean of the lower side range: 25.2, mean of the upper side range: 27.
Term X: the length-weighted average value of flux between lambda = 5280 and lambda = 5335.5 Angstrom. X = 34.3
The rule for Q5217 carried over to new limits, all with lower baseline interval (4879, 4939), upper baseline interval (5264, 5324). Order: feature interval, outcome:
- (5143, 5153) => 0.16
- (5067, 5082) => 0.18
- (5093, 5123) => 0.22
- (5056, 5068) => 0.16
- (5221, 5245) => 0.18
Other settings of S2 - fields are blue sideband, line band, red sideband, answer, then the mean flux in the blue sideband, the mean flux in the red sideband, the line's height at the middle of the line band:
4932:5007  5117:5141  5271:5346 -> 4.0 Angstrom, 25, 34.6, 29.5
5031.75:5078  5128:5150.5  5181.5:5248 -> 0.9 Angstrom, 25.5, 27.8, 26.7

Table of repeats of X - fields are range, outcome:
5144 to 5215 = 26.7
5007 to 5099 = 25.1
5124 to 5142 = 25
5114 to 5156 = 25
